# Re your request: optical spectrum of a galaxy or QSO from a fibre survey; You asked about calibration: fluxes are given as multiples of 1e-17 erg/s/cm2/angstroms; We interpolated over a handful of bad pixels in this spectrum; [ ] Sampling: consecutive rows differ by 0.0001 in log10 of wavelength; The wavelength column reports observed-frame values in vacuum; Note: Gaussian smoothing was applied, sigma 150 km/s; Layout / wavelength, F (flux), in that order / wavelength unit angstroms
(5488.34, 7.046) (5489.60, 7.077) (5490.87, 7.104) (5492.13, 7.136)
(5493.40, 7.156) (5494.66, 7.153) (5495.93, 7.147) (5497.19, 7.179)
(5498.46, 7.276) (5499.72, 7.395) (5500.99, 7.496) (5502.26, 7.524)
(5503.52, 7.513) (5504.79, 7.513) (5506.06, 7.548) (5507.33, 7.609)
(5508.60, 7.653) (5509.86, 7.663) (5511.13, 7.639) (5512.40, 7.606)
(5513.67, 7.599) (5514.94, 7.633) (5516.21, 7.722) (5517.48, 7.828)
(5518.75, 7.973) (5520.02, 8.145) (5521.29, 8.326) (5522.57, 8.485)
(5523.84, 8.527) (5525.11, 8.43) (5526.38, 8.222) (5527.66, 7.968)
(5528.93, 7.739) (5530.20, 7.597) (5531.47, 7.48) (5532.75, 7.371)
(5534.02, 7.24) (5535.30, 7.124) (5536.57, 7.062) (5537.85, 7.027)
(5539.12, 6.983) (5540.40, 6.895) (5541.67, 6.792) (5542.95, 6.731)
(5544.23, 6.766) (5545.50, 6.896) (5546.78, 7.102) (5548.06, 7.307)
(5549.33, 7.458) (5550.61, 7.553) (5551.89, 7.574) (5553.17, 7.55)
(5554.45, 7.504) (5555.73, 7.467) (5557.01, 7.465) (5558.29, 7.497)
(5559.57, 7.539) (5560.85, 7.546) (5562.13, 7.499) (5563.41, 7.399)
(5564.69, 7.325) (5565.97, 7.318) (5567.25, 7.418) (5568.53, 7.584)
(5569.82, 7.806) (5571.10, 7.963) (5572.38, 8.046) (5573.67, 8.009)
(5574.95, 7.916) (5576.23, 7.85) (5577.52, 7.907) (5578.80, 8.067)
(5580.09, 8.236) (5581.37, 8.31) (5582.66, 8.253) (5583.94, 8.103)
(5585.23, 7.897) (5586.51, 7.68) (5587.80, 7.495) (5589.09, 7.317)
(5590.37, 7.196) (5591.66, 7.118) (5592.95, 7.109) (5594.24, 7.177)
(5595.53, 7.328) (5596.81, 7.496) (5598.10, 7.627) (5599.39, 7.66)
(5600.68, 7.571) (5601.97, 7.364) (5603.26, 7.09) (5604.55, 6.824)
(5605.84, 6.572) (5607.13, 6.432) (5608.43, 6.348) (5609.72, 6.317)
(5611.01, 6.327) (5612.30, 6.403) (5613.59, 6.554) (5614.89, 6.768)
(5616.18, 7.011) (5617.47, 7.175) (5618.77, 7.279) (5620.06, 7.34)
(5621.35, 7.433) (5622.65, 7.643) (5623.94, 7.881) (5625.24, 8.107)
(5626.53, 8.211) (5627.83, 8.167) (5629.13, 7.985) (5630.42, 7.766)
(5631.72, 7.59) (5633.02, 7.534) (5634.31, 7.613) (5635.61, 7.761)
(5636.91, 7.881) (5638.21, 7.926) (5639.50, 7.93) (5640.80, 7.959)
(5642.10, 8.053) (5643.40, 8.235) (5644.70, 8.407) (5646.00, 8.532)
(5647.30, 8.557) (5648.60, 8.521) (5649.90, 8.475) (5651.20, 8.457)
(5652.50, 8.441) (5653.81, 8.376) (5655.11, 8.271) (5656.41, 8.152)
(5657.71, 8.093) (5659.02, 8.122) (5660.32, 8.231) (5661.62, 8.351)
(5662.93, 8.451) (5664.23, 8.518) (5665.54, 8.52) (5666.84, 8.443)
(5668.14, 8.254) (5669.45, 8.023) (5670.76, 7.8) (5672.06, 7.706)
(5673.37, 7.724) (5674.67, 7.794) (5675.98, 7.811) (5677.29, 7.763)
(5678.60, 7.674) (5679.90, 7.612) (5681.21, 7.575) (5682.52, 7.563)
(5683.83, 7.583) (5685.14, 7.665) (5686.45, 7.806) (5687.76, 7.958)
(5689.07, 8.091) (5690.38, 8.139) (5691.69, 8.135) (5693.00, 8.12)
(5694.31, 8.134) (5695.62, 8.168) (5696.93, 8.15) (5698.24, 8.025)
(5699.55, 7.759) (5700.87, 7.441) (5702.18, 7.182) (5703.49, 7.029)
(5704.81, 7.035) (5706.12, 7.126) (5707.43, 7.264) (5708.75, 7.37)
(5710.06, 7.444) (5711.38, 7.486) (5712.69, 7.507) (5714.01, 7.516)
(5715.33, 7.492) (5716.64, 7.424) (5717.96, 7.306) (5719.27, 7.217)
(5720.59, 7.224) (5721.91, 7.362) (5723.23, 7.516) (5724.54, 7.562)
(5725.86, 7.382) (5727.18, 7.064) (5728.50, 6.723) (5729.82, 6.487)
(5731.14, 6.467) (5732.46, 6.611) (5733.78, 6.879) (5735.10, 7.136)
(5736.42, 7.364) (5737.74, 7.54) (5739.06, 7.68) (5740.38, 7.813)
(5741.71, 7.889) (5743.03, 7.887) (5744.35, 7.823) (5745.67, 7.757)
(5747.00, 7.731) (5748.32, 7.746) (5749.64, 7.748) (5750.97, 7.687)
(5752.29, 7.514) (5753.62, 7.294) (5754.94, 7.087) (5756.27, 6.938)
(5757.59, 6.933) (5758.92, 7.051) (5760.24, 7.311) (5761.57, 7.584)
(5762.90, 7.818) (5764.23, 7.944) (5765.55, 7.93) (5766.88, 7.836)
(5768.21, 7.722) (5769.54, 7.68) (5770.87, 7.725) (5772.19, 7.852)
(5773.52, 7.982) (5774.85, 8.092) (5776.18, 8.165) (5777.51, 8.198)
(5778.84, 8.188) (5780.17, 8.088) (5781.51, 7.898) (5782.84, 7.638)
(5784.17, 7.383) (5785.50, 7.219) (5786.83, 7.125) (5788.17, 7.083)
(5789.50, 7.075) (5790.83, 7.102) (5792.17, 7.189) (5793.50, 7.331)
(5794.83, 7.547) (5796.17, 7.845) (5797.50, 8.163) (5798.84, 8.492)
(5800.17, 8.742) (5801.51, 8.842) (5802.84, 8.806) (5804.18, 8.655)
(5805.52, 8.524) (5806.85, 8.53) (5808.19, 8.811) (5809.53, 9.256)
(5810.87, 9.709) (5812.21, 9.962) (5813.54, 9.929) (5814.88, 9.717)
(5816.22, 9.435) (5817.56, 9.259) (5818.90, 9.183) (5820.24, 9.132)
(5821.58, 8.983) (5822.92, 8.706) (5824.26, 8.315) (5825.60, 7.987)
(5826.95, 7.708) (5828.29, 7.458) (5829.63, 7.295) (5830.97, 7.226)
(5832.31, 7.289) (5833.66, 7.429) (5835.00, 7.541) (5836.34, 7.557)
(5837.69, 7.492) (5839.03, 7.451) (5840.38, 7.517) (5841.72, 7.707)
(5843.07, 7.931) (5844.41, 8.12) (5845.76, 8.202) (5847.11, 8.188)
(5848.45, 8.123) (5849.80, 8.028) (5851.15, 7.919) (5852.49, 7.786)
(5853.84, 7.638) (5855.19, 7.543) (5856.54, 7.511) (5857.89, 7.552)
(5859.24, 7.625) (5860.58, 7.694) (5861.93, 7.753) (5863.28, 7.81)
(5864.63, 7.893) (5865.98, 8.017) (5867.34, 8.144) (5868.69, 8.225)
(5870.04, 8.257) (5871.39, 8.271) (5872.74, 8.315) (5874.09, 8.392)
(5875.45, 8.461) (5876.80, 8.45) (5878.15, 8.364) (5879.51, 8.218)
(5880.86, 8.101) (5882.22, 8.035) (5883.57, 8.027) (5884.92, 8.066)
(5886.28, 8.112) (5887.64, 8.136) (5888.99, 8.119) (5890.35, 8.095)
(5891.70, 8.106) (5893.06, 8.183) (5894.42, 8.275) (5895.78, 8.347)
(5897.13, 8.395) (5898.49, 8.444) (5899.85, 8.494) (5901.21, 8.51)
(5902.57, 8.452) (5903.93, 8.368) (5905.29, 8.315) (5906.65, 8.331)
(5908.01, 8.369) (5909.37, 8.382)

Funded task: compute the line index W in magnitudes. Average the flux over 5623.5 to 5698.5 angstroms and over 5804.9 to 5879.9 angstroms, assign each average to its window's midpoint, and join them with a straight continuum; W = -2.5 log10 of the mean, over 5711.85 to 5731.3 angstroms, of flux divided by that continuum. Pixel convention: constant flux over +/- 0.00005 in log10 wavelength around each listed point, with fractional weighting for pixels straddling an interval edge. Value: 0.12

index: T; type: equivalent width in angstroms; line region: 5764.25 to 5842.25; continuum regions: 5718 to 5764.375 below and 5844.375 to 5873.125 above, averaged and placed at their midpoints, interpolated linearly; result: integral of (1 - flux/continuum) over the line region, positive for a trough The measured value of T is -4.6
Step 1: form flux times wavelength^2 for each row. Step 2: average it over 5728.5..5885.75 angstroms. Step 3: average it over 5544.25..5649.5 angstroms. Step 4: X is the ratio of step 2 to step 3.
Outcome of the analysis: 1.13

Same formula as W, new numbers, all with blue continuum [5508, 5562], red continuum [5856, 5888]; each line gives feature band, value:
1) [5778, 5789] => 0.049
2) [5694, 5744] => 0.063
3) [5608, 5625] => 0.099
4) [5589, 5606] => 0.054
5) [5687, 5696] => -0.044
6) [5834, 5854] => 0.028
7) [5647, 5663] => -0.083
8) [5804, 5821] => -0.162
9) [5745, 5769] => 0.049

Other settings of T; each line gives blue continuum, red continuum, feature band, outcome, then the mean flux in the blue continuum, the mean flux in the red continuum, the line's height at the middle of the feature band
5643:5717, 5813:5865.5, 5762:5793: 1.2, 7.92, 8.04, 7.99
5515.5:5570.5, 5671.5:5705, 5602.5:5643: 1.6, 7.52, 7.76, 7.65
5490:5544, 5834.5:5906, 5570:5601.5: -0.4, 7.52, 8.04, 7.62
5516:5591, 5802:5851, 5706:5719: 1.1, 7.62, 8.36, 8.05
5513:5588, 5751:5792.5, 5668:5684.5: -0.3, 7.63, 7.57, 7.6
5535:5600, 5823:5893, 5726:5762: 2.0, 7.49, 7.92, 7.75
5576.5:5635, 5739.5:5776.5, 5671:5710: -0.8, 7.41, 7.66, 7.55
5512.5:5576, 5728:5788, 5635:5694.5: -4.2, 7.56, 7.54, 7.55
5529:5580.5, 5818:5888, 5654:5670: -1.4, 7.45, 7.98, 7.64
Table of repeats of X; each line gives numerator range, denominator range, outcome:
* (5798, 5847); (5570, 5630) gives 1.22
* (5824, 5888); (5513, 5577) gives 1.16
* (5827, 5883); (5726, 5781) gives 1.08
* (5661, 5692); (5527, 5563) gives 1.14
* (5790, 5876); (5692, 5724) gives 1.13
